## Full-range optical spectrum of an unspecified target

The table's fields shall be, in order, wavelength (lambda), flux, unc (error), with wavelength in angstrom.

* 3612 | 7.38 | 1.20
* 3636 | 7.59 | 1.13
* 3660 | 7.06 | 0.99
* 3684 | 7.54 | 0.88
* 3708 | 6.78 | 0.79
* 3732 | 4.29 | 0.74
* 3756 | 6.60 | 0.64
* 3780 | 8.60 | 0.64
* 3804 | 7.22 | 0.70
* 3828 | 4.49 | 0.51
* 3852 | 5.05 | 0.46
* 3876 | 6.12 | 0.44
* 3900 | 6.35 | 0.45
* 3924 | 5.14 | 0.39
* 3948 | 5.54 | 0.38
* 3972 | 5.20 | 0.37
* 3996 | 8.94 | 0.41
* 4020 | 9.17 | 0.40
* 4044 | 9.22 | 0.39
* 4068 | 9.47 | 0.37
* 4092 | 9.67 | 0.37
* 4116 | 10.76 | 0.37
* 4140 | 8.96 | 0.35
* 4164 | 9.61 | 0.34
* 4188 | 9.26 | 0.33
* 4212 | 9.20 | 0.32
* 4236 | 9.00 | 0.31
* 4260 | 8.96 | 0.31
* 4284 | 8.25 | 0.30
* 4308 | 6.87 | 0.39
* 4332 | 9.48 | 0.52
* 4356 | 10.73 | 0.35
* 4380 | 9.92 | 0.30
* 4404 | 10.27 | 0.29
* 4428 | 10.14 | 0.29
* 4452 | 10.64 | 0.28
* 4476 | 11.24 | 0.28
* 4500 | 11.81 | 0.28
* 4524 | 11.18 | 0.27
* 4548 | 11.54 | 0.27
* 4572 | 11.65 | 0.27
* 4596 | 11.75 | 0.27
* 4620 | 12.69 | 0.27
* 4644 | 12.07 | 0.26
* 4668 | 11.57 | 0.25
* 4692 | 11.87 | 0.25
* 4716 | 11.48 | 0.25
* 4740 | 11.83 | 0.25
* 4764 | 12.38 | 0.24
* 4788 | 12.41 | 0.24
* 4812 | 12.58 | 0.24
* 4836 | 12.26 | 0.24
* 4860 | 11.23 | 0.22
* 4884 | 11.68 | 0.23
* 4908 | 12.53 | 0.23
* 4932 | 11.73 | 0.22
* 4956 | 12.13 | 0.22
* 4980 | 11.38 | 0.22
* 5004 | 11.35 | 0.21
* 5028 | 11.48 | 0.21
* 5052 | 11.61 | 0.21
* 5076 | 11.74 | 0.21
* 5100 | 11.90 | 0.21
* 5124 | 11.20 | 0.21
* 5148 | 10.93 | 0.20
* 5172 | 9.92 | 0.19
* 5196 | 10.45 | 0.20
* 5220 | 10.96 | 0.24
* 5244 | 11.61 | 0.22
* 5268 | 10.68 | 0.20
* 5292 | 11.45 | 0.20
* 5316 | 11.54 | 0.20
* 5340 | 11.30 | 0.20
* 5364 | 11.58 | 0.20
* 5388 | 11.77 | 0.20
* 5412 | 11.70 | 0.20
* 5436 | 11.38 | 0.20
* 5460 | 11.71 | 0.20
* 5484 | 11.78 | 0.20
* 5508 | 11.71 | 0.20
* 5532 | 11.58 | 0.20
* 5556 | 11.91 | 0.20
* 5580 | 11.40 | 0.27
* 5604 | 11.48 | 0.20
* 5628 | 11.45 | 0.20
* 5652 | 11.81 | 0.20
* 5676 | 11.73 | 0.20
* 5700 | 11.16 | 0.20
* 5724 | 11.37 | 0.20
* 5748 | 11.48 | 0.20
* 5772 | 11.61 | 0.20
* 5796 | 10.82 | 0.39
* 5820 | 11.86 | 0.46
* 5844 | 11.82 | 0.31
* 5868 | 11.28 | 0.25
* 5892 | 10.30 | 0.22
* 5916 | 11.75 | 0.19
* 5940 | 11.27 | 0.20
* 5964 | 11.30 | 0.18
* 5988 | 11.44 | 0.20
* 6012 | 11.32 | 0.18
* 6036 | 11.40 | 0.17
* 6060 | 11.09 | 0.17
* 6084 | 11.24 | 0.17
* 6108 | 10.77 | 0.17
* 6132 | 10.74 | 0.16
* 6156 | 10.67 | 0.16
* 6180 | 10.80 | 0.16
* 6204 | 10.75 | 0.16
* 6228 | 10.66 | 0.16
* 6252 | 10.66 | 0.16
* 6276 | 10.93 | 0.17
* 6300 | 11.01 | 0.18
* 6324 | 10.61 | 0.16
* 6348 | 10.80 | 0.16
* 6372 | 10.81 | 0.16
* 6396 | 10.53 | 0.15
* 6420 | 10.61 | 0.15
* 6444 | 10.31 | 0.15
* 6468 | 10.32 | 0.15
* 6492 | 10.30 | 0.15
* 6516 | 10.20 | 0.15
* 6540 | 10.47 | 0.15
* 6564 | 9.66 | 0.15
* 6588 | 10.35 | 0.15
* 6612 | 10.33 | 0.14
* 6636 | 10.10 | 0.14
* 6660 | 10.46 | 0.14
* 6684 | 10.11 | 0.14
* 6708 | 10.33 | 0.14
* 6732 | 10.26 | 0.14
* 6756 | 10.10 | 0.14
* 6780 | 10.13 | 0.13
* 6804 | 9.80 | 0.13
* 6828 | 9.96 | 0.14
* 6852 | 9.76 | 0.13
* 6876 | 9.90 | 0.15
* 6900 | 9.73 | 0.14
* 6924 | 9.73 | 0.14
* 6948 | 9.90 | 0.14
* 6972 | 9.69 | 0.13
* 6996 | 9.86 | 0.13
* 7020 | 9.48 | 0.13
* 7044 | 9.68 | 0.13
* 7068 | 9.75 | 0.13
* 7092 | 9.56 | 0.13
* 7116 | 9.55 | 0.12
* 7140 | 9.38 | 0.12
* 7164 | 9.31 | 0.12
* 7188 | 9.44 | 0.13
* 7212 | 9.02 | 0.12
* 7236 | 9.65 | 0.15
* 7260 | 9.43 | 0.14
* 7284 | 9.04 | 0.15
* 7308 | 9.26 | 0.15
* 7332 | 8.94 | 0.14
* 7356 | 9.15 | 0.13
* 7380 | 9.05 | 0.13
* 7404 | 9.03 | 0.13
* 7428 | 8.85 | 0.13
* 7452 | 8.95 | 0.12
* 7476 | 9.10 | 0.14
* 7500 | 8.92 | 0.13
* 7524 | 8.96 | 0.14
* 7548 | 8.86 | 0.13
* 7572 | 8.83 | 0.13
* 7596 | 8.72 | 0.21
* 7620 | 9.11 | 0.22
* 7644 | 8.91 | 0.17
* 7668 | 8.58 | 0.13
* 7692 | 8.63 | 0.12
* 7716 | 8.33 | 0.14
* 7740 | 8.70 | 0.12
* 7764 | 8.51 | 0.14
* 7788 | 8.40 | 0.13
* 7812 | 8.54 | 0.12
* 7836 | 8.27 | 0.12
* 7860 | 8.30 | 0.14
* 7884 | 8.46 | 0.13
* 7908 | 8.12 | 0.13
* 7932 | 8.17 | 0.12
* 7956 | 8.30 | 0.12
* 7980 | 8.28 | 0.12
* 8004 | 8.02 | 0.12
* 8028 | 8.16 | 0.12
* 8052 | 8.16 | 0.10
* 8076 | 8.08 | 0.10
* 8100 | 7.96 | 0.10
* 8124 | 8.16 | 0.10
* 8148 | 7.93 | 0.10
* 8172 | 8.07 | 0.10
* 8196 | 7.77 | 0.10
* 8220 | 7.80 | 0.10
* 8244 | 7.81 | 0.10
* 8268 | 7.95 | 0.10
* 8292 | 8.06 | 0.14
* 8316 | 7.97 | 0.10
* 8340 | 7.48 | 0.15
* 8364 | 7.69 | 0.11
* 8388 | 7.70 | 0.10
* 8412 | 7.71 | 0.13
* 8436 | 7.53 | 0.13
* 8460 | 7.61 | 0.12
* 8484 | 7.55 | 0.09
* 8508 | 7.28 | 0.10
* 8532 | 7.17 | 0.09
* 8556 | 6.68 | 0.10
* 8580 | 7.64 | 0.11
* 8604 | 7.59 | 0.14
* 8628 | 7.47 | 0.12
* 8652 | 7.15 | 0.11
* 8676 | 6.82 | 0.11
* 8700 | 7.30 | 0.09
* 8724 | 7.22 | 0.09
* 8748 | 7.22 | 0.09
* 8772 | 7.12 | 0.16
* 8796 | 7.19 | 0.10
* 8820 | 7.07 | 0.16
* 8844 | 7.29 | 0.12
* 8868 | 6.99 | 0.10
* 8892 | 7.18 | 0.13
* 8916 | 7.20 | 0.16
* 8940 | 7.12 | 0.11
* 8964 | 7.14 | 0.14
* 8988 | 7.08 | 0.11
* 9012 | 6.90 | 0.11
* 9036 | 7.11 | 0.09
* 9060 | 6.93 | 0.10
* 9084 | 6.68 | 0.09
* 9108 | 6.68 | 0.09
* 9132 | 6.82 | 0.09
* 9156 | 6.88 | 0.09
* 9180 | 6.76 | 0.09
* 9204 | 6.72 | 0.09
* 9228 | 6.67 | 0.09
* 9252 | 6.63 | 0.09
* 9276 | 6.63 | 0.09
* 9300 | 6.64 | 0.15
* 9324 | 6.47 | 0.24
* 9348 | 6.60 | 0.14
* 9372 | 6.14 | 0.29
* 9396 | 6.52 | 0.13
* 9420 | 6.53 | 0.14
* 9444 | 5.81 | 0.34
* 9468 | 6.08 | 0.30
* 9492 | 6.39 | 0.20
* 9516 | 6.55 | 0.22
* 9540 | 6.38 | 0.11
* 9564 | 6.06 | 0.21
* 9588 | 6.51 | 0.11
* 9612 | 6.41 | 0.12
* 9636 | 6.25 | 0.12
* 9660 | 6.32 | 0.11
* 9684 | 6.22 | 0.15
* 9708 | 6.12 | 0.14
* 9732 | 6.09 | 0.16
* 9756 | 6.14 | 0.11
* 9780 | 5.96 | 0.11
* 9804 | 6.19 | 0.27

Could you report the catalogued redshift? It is 0.000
